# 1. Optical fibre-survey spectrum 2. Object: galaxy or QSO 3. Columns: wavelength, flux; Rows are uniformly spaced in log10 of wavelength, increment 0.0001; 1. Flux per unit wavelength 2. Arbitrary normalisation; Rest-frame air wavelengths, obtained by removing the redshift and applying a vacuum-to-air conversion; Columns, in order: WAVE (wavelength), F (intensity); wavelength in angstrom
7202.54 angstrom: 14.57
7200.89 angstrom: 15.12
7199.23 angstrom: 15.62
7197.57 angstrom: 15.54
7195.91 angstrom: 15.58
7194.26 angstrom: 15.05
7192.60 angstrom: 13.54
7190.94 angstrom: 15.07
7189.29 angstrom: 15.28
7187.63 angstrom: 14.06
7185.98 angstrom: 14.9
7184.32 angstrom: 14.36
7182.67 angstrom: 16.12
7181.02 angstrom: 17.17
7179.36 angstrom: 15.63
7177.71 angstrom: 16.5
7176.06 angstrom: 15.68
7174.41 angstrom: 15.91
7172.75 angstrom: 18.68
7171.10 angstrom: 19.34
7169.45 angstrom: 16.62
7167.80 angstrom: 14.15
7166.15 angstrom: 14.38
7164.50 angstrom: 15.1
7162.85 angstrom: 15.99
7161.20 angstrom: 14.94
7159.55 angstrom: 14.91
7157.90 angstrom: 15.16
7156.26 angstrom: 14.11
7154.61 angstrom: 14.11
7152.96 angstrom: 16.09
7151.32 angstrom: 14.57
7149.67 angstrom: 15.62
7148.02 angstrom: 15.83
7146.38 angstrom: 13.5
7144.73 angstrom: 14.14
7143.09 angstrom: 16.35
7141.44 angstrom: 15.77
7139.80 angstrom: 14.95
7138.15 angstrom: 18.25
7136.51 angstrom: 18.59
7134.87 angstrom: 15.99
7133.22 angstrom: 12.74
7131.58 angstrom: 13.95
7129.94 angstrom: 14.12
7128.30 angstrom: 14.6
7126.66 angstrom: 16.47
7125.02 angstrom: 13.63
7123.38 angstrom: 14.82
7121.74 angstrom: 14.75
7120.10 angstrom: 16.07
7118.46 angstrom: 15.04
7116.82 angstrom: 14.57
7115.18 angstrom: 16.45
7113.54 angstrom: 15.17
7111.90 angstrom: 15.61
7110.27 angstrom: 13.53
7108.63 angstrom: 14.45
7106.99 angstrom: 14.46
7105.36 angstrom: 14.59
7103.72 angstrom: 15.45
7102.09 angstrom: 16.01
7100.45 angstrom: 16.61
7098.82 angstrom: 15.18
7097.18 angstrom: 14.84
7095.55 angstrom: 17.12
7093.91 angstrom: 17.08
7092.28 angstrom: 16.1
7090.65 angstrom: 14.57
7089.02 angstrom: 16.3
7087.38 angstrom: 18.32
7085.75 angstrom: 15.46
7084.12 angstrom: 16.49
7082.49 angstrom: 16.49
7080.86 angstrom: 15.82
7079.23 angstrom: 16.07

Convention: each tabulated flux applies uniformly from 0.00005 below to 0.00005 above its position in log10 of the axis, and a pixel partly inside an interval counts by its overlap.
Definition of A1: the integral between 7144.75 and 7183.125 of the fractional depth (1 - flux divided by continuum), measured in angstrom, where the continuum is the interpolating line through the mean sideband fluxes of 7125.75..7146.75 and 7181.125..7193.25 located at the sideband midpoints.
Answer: -1.3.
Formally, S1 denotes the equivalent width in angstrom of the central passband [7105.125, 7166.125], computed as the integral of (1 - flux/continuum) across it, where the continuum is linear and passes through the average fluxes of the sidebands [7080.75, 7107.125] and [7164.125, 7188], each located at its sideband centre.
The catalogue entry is 3.30 angstrom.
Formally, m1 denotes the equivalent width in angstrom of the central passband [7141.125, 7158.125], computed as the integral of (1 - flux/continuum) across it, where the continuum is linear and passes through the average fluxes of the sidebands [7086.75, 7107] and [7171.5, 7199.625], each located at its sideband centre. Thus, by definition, 0.81 angstrom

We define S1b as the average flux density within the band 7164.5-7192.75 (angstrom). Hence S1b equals 15.8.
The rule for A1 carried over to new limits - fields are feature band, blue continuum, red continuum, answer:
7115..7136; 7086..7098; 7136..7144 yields 2.1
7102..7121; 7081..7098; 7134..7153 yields 1.2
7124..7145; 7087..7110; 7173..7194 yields 0.3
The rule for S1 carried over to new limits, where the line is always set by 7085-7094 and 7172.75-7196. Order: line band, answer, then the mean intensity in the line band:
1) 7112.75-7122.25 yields 0.4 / 15.4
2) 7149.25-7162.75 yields 0.6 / 15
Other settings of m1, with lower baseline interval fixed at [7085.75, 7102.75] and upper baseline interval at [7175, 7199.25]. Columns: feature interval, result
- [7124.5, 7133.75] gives 0.9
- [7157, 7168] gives 0.4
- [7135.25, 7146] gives -0.3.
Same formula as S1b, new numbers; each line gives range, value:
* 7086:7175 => 15.5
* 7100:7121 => 15.2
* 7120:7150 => 15.2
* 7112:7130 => 15.1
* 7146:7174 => 15.5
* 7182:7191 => 14.9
